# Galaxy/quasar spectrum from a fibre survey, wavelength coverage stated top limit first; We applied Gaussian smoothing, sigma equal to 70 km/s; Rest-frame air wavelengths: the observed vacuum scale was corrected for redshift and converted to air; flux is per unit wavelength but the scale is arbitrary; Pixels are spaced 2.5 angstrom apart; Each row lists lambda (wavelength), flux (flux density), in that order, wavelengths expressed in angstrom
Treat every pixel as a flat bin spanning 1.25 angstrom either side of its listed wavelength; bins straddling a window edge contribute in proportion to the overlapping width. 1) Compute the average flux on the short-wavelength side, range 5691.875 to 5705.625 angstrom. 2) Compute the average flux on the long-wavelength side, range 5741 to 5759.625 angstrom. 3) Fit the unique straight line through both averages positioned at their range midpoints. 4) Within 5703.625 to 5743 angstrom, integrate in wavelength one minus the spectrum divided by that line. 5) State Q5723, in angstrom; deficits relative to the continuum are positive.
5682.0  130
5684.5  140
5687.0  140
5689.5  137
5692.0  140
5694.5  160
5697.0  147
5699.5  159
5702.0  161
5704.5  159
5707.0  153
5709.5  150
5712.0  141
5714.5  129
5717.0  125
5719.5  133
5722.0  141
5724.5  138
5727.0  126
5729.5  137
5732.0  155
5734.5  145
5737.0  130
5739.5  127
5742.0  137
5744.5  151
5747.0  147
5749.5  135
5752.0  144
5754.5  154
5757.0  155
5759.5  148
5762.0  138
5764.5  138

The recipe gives 3.2 angstrom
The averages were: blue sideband 155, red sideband 146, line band 139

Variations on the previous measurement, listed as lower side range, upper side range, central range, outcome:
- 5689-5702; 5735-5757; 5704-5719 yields 0.6 angstrom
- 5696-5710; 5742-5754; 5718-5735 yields 1.2 angstrom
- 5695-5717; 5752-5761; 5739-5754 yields 0.9 angstrom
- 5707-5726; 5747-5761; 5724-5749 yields 0.6 angstrom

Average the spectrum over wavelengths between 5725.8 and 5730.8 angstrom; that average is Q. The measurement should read 132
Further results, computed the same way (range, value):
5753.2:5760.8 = 152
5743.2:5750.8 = 144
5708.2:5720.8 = 136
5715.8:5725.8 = 134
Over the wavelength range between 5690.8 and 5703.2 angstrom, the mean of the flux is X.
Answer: 153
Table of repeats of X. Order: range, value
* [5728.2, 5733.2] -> 146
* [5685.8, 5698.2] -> 145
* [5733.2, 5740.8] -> 134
